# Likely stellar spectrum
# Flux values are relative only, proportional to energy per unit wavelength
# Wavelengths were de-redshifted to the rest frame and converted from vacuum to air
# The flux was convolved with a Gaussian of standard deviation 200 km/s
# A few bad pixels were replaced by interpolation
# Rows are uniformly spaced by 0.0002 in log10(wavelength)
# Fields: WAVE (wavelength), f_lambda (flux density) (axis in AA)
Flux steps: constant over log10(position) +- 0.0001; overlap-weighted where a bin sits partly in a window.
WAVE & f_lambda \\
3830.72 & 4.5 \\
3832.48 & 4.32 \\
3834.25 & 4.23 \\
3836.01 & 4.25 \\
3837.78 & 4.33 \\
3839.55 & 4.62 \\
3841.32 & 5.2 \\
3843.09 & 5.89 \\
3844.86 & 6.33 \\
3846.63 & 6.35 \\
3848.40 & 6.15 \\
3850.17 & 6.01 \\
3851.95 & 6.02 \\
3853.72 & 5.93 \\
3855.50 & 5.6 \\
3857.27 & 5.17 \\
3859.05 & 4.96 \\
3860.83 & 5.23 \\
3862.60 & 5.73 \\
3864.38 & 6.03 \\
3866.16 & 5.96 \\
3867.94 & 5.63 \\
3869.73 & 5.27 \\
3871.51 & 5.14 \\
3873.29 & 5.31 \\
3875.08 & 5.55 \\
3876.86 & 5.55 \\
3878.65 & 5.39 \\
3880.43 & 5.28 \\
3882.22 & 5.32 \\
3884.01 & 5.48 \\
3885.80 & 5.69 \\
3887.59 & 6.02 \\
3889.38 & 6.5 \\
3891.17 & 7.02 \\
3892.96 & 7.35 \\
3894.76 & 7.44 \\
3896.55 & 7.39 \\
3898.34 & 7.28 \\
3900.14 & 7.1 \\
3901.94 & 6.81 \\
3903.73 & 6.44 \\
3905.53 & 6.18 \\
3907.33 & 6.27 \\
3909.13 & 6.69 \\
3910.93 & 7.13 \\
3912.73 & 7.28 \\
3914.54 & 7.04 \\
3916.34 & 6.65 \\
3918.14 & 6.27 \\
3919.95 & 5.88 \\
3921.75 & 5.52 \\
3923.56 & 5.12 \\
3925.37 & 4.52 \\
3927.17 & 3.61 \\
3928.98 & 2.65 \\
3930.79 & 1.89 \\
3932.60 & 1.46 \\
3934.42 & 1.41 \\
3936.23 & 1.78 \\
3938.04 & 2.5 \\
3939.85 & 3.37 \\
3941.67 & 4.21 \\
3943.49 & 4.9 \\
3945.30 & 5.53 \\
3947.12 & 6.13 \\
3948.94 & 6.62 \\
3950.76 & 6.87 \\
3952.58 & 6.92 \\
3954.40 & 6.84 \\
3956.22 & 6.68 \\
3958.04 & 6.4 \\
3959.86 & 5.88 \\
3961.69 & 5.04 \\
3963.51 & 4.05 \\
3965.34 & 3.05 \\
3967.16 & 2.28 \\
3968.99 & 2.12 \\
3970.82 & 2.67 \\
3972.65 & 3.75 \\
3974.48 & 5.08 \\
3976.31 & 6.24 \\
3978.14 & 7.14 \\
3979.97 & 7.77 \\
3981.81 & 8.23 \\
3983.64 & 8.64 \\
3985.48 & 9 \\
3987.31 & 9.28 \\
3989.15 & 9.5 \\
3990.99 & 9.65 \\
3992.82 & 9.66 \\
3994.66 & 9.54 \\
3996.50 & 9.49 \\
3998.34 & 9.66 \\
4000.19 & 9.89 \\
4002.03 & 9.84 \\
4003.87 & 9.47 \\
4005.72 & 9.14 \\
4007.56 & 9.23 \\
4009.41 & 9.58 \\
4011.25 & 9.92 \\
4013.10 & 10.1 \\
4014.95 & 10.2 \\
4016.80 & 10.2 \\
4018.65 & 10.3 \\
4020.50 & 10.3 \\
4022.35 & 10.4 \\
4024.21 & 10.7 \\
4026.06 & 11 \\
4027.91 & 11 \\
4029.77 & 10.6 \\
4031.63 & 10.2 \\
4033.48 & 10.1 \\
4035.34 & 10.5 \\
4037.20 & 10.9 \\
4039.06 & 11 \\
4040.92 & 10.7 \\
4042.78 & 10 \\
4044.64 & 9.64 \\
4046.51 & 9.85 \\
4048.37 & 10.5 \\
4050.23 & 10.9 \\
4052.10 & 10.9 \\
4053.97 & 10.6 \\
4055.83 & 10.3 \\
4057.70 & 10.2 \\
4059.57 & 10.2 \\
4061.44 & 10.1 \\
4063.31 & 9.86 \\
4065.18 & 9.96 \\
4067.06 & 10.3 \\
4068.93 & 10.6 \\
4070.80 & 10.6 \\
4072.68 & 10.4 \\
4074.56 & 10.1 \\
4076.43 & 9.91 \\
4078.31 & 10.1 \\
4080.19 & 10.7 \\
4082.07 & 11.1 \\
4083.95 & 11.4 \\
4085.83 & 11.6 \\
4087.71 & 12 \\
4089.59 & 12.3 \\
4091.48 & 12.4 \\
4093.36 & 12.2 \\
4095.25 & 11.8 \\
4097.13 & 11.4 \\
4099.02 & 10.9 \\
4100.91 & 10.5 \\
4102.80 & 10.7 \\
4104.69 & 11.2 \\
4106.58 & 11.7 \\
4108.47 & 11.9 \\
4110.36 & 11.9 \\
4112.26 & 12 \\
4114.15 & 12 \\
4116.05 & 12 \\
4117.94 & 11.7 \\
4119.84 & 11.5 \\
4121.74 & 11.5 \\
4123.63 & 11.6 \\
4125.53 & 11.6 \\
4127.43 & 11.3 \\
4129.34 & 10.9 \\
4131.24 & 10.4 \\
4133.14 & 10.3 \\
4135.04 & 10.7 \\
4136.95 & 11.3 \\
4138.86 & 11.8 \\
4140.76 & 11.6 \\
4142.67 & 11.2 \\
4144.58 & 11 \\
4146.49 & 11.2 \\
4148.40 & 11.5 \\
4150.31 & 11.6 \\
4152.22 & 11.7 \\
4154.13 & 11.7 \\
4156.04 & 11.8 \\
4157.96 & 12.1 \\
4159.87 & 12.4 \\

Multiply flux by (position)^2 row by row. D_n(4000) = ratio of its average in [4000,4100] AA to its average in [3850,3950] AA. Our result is 2.1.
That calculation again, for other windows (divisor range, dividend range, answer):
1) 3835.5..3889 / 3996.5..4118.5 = 2.13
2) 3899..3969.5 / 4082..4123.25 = 2.50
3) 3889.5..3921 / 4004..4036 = 1.58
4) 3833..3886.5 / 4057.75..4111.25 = 2.26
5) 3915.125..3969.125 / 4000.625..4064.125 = 2.34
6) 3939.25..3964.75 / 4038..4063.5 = 1.92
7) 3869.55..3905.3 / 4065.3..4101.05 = 1.97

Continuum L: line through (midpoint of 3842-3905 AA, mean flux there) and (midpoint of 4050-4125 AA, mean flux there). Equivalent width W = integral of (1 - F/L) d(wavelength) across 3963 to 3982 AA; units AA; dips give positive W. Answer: 8.5 AA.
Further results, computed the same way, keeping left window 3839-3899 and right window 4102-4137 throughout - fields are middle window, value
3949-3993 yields 9.9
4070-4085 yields -0.1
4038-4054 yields -1.1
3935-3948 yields 6.1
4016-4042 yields -3.2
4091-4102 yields -0.6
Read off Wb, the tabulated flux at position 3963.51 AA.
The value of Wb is 4.05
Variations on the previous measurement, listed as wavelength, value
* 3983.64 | 8.64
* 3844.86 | 6.33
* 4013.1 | 10.1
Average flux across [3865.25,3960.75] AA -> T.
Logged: 5.57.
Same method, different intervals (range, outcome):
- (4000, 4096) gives 10.5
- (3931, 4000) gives 5.94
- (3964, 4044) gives 8.78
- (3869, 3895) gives 5.85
